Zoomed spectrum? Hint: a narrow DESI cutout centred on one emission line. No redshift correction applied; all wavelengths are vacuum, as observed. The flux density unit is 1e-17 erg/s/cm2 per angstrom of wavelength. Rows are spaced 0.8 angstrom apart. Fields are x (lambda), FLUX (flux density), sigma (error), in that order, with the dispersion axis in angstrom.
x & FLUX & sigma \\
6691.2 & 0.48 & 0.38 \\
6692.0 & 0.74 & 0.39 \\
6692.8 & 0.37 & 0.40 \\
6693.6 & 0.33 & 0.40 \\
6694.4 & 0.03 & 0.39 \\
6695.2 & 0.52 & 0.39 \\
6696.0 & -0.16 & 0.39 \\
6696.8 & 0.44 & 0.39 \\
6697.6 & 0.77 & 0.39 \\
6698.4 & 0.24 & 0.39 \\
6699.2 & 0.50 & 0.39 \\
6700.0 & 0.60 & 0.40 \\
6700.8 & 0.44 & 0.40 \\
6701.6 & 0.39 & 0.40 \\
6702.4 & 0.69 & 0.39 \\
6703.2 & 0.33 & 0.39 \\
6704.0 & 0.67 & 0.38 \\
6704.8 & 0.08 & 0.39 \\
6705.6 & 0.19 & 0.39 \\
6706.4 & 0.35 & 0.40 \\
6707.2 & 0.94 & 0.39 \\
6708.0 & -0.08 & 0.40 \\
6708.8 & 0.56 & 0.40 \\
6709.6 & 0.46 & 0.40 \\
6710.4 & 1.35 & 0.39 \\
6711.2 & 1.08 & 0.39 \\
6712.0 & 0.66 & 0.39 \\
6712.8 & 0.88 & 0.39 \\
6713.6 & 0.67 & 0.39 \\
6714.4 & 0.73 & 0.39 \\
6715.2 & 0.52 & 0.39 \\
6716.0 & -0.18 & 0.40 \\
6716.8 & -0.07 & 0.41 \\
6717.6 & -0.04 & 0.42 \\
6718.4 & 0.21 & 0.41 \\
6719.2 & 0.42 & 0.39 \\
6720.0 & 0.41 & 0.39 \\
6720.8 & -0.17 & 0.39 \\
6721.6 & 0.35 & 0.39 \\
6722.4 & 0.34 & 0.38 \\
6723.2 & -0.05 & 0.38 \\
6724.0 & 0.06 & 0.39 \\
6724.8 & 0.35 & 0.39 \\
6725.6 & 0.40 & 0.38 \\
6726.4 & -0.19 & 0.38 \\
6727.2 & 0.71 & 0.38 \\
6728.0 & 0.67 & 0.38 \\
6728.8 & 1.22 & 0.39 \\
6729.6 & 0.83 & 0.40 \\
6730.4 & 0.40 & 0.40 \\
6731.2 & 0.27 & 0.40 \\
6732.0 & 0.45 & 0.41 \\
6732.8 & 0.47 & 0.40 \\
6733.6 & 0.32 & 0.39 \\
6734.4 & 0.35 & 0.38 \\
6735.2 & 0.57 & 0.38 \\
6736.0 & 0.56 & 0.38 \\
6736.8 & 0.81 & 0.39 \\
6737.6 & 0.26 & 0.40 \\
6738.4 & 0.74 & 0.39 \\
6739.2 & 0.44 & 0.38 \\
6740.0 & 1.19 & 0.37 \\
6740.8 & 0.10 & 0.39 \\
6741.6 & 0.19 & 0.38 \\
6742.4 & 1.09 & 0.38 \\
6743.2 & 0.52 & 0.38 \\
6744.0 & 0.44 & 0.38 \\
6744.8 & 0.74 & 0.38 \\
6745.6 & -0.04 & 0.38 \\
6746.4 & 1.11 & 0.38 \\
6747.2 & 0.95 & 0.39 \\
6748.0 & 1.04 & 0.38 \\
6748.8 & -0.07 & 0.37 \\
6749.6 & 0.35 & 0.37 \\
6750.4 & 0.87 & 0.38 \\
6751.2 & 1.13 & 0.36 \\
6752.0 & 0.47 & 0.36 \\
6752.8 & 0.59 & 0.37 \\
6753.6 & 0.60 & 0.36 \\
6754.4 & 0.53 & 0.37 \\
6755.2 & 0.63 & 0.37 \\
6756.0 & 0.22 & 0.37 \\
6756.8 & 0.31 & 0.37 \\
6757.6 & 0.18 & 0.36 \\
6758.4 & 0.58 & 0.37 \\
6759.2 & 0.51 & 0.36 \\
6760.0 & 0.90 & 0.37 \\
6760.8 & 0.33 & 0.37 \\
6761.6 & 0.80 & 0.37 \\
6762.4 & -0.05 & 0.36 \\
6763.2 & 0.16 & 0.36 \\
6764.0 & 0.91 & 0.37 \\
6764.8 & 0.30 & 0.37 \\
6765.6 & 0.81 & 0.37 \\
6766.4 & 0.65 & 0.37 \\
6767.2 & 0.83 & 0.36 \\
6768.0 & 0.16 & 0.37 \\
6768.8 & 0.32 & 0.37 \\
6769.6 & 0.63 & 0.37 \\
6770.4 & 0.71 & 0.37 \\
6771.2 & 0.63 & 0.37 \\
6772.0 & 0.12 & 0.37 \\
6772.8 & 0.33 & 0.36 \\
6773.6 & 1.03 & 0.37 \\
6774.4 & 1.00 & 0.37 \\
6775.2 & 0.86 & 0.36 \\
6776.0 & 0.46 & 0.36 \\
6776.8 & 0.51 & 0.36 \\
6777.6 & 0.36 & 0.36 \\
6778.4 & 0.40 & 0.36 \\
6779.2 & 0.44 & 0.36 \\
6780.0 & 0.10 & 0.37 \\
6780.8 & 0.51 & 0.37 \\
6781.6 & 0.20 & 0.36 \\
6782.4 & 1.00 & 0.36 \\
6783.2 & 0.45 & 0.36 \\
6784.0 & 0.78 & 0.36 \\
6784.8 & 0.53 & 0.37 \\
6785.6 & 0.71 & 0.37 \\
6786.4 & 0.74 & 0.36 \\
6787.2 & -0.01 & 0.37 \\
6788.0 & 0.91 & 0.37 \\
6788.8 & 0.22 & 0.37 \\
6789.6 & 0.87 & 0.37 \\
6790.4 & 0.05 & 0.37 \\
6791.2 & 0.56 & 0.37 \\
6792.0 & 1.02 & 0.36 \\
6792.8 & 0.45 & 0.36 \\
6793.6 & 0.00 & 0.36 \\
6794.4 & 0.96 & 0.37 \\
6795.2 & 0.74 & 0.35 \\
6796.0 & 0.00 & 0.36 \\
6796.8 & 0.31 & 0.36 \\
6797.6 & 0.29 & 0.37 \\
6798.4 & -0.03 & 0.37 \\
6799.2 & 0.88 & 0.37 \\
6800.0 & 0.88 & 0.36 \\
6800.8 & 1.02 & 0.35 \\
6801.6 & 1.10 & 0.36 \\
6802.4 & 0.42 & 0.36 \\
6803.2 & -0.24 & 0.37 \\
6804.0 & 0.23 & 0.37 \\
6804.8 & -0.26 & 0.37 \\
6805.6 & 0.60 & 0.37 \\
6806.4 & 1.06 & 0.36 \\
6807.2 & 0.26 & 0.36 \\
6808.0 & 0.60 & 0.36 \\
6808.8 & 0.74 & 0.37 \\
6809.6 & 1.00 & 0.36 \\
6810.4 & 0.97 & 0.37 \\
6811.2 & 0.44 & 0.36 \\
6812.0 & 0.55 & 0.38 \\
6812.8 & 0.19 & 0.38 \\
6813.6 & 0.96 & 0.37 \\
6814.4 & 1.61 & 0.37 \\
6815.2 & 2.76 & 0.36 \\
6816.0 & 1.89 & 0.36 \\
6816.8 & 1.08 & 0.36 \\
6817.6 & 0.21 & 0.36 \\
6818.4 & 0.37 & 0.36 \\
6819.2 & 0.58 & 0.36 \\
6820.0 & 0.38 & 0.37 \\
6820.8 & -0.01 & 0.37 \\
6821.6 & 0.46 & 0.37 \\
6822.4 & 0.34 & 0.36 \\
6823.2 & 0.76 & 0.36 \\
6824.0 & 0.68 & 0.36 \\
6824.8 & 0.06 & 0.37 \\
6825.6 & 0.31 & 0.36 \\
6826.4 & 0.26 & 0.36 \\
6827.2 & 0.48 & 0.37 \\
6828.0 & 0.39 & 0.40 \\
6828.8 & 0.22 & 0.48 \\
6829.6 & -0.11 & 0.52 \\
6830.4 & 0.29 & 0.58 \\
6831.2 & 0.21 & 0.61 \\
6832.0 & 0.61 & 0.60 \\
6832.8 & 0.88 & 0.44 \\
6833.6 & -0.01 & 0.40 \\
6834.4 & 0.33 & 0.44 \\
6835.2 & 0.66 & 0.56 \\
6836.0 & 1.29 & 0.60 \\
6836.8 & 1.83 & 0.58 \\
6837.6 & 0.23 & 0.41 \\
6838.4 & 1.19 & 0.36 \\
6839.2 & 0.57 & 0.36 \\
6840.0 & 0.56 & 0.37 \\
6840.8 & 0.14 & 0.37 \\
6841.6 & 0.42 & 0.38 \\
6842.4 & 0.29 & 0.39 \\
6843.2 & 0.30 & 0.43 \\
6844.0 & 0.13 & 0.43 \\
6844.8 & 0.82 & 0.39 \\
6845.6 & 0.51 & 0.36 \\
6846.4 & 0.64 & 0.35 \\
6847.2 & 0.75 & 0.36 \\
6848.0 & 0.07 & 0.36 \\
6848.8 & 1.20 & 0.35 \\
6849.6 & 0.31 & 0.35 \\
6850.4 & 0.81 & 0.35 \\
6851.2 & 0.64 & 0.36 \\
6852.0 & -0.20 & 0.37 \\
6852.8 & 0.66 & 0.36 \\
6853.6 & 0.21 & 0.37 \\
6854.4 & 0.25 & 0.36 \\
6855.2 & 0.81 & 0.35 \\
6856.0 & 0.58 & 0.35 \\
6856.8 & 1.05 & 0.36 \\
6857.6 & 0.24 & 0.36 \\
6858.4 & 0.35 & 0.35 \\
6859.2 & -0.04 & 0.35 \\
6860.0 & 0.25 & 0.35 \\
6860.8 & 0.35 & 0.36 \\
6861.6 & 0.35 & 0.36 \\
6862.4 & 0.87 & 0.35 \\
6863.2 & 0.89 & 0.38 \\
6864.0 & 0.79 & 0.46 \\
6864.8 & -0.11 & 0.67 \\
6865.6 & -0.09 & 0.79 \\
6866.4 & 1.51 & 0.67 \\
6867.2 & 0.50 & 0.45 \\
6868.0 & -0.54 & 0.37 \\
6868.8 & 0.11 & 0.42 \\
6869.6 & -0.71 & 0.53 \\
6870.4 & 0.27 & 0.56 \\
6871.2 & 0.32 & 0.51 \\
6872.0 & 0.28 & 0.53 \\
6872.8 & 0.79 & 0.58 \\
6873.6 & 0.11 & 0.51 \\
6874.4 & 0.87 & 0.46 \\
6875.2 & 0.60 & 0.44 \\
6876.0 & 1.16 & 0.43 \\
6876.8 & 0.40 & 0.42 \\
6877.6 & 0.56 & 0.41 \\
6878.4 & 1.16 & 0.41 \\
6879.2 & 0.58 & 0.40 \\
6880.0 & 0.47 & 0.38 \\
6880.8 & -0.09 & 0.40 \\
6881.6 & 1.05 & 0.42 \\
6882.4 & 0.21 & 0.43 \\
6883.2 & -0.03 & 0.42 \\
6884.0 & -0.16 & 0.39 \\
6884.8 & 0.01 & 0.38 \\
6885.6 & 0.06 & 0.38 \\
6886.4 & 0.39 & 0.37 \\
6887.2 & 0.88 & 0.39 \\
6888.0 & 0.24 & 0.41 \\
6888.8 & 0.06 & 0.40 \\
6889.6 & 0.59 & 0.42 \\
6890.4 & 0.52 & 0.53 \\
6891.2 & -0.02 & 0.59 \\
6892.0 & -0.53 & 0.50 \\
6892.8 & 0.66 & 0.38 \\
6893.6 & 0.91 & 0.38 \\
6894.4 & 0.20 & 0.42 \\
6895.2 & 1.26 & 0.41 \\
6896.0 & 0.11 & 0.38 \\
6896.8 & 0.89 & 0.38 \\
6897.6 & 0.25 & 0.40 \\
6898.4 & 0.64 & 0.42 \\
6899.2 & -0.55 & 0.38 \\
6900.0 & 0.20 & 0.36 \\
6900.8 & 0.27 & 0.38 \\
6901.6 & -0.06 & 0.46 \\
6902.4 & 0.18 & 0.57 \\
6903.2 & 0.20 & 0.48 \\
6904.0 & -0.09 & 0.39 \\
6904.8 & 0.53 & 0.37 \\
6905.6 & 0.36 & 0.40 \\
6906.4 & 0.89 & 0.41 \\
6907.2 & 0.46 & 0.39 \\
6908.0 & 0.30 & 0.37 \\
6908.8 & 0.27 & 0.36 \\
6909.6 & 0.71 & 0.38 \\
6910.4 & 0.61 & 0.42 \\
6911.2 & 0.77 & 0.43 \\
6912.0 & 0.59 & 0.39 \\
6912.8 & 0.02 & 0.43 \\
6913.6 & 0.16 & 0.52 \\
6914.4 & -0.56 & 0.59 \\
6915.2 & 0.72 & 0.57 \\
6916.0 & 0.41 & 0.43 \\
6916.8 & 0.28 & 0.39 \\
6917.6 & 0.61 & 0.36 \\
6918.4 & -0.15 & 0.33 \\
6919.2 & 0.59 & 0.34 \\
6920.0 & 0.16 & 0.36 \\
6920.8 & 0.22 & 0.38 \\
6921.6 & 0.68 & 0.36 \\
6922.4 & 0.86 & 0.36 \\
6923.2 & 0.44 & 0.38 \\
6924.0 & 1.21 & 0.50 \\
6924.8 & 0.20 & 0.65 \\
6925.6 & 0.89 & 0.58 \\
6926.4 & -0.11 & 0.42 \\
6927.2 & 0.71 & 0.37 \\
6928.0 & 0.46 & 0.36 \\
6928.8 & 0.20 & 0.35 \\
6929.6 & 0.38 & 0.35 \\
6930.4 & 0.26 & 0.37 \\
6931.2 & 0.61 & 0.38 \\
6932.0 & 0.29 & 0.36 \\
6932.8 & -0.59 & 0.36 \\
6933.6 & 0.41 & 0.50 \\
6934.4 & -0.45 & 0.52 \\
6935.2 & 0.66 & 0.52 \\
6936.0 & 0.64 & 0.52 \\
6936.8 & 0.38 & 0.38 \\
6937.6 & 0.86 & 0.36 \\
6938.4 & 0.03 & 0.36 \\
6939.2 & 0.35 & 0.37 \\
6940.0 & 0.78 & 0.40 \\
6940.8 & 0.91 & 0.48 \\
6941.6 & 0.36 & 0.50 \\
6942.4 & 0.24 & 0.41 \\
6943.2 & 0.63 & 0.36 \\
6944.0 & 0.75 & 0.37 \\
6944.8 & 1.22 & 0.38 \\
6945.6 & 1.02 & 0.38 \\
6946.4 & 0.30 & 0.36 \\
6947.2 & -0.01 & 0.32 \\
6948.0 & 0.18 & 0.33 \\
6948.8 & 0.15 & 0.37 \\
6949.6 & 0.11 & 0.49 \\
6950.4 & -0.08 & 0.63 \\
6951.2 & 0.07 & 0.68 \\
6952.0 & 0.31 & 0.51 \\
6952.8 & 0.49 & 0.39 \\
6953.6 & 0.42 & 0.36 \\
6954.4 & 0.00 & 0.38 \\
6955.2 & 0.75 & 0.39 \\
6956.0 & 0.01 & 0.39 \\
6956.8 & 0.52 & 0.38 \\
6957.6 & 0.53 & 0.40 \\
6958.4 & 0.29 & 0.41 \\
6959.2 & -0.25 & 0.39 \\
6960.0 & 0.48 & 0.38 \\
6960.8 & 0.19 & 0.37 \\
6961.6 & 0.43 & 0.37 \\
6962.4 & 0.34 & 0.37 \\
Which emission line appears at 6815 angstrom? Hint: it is Halpha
